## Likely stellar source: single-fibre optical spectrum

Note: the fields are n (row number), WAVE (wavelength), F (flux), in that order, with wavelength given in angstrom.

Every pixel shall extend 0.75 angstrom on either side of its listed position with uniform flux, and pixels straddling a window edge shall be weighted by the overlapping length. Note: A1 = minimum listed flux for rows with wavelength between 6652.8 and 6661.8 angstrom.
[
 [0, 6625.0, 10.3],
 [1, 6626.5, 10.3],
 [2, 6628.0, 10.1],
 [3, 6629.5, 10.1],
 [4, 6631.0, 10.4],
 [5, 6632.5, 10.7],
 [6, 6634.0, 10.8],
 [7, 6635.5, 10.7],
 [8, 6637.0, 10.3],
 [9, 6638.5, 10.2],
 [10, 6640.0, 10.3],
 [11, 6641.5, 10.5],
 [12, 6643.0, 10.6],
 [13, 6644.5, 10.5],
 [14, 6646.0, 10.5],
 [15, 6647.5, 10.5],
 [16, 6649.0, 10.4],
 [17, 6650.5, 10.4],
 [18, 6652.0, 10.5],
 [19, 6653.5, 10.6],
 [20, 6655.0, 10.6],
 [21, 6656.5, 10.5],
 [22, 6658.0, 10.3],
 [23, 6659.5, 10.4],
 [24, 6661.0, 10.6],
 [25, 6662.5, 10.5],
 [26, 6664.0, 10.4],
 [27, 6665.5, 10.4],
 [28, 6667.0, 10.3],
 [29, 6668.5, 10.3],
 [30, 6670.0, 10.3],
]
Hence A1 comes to 10.3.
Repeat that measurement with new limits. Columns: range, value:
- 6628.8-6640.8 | 10.1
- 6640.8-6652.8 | 10.4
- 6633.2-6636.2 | 10.7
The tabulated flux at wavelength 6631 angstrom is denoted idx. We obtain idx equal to 10.4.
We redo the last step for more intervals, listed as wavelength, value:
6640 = 10.3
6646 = 10.5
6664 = 10.4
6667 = 10.3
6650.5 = 10.4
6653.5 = 10.6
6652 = 10.5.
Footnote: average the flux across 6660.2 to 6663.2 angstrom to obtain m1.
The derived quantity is 10.5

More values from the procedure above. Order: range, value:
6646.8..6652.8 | 10.5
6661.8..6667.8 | 10.4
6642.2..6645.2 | 10.5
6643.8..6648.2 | 10.5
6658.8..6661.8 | 10.5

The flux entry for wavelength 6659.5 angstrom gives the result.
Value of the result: 10.4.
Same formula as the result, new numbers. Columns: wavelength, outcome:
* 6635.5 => 10.7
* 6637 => 10.3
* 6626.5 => 10.3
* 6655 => 10.6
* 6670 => 10.3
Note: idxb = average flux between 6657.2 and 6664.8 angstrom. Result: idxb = 10.4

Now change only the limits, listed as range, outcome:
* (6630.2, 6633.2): 10.5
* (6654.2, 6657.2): 10.6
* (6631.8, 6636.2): 10.7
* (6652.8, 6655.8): 10.6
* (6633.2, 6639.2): 10.5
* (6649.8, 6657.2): 10.5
